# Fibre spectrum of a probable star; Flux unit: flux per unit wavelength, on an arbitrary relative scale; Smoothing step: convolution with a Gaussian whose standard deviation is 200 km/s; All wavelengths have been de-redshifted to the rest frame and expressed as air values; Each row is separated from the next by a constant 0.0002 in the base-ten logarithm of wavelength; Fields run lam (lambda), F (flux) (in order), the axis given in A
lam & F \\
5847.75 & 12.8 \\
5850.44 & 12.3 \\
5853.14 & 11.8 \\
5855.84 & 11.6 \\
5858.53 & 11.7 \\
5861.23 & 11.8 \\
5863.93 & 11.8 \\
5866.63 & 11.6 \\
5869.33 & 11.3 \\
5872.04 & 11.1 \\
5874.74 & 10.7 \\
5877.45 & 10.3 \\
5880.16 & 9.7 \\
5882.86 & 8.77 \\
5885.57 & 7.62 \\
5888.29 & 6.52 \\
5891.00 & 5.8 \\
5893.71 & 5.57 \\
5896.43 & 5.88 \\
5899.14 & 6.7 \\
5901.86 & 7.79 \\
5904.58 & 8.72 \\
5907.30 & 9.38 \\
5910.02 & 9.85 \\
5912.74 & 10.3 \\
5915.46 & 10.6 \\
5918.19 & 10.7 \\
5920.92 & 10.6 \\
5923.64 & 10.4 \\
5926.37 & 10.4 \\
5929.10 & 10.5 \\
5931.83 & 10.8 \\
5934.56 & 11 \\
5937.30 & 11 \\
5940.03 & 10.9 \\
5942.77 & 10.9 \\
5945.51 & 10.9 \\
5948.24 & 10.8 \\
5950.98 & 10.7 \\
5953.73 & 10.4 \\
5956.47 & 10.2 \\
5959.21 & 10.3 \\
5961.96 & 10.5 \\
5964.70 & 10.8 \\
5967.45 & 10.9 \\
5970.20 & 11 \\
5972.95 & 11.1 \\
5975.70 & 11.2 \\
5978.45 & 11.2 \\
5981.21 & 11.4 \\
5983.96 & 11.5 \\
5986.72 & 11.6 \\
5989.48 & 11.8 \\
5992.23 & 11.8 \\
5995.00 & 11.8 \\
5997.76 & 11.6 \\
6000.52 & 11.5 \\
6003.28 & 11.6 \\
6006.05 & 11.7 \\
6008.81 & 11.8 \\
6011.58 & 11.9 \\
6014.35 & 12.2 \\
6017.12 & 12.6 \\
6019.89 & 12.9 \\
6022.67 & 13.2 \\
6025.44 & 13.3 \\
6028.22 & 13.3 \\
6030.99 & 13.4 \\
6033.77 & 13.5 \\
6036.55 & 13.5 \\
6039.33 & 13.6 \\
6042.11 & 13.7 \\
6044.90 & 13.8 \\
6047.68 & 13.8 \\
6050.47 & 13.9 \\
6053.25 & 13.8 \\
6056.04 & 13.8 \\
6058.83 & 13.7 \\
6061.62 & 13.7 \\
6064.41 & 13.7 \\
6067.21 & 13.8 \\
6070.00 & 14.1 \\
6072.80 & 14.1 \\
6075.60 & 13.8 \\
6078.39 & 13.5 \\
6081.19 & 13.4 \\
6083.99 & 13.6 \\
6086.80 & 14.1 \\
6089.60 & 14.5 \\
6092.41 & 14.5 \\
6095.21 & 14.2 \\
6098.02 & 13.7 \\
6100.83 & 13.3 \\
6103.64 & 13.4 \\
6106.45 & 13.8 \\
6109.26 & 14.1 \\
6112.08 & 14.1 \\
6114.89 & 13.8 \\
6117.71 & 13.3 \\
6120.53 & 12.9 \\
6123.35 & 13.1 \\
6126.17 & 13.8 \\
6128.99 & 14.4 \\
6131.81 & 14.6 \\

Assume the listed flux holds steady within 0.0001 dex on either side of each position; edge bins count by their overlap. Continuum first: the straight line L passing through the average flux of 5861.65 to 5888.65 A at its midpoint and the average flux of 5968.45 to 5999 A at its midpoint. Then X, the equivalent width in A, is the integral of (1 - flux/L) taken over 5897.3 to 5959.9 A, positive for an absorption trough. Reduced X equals 3.8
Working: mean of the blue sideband 10.1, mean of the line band 10.1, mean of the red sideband 11.4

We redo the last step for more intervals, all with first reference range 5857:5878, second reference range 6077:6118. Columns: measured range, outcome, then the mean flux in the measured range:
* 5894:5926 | 7.4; 9.09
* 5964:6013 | 4.6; 11.5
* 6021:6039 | -0.4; 13.4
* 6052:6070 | -0.5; 13.8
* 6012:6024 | 0.3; 12.7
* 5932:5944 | 1.2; 10.9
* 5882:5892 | 3.8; 7.14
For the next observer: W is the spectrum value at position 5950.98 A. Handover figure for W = 10.7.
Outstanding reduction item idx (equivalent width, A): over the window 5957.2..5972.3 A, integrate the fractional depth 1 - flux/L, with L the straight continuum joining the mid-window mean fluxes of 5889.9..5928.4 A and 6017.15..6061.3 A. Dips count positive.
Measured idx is 0.2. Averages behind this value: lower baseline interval 8.82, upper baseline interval 13.5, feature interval 10.7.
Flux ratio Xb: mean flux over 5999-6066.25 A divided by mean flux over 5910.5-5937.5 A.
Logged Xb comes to 1.2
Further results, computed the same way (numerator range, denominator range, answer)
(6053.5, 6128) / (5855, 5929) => 1.44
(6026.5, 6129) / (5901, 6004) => 1.28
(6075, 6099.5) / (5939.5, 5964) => 1.31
